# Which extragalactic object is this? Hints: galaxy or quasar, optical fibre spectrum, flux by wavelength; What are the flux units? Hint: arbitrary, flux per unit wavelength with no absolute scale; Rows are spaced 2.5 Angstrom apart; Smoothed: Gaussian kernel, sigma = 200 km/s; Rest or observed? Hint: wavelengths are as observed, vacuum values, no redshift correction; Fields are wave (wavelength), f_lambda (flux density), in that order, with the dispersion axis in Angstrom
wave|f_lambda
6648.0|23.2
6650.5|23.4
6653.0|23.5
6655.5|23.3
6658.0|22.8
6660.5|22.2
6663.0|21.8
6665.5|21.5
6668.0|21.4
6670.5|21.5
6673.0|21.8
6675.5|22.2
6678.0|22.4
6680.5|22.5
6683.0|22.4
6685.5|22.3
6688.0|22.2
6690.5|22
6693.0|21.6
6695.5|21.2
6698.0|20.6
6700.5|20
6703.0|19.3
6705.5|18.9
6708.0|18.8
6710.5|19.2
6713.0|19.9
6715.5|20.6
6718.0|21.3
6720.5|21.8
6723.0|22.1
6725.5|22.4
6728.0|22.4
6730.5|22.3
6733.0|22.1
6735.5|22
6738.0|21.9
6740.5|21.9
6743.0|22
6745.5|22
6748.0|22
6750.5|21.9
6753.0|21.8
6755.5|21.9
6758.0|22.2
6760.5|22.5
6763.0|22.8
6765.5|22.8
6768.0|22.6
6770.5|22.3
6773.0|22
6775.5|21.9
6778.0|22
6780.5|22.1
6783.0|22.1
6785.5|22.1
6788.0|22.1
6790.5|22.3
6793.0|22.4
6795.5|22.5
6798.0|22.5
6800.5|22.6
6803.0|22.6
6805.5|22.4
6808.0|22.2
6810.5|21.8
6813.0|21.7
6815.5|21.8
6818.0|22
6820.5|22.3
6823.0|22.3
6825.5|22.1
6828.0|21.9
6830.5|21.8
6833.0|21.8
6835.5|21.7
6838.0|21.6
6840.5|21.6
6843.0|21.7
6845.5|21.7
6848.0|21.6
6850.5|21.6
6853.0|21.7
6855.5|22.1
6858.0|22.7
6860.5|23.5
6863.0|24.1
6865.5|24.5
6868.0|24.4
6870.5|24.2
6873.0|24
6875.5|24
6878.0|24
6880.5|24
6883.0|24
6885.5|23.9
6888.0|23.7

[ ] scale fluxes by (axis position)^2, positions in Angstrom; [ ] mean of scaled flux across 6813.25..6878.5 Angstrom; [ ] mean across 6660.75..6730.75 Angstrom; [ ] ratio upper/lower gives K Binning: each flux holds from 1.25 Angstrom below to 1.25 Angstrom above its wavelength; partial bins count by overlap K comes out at 1.1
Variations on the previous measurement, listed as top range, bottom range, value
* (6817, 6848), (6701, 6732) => 1.09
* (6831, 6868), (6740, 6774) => 1.03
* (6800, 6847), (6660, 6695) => 1.04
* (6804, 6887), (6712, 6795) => 1.06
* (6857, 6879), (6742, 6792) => 1.11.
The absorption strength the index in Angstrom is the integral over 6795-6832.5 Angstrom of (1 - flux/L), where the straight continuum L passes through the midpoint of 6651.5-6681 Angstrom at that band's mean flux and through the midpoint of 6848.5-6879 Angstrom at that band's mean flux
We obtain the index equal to 1.49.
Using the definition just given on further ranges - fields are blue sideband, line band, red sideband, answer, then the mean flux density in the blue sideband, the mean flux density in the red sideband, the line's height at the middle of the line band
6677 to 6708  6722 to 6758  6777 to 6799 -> -0.6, 21.2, 22.2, 21.7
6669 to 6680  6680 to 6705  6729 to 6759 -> 0.8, 22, 22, 22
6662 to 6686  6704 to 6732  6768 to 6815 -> 1.5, 22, 22.2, 22.1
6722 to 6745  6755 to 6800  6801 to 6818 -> -0.4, 22.1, 22.1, 22.1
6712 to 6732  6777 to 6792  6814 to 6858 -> -0.3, 21.6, 21.9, 21.8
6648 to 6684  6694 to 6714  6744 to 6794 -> 2.3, 22.4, 22.2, 22.3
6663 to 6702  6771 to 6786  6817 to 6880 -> 0.1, 21.7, 22.6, 22.2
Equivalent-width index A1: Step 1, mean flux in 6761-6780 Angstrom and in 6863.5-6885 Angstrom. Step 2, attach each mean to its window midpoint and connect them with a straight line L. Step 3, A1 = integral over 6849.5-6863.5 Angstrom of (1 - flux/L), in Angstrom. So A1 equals 0.7 Angstrom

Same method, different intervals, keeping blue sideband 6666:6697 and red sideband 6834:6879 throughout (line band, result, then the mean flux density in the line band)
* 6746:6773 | 0.1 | 22.3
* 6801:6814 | 0.2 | 22.2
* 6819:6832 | 0.3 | 22.1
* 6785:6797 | 0.1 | 22.3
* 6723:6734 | -0.1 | 22.3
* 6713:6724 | 0.4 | 21.3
